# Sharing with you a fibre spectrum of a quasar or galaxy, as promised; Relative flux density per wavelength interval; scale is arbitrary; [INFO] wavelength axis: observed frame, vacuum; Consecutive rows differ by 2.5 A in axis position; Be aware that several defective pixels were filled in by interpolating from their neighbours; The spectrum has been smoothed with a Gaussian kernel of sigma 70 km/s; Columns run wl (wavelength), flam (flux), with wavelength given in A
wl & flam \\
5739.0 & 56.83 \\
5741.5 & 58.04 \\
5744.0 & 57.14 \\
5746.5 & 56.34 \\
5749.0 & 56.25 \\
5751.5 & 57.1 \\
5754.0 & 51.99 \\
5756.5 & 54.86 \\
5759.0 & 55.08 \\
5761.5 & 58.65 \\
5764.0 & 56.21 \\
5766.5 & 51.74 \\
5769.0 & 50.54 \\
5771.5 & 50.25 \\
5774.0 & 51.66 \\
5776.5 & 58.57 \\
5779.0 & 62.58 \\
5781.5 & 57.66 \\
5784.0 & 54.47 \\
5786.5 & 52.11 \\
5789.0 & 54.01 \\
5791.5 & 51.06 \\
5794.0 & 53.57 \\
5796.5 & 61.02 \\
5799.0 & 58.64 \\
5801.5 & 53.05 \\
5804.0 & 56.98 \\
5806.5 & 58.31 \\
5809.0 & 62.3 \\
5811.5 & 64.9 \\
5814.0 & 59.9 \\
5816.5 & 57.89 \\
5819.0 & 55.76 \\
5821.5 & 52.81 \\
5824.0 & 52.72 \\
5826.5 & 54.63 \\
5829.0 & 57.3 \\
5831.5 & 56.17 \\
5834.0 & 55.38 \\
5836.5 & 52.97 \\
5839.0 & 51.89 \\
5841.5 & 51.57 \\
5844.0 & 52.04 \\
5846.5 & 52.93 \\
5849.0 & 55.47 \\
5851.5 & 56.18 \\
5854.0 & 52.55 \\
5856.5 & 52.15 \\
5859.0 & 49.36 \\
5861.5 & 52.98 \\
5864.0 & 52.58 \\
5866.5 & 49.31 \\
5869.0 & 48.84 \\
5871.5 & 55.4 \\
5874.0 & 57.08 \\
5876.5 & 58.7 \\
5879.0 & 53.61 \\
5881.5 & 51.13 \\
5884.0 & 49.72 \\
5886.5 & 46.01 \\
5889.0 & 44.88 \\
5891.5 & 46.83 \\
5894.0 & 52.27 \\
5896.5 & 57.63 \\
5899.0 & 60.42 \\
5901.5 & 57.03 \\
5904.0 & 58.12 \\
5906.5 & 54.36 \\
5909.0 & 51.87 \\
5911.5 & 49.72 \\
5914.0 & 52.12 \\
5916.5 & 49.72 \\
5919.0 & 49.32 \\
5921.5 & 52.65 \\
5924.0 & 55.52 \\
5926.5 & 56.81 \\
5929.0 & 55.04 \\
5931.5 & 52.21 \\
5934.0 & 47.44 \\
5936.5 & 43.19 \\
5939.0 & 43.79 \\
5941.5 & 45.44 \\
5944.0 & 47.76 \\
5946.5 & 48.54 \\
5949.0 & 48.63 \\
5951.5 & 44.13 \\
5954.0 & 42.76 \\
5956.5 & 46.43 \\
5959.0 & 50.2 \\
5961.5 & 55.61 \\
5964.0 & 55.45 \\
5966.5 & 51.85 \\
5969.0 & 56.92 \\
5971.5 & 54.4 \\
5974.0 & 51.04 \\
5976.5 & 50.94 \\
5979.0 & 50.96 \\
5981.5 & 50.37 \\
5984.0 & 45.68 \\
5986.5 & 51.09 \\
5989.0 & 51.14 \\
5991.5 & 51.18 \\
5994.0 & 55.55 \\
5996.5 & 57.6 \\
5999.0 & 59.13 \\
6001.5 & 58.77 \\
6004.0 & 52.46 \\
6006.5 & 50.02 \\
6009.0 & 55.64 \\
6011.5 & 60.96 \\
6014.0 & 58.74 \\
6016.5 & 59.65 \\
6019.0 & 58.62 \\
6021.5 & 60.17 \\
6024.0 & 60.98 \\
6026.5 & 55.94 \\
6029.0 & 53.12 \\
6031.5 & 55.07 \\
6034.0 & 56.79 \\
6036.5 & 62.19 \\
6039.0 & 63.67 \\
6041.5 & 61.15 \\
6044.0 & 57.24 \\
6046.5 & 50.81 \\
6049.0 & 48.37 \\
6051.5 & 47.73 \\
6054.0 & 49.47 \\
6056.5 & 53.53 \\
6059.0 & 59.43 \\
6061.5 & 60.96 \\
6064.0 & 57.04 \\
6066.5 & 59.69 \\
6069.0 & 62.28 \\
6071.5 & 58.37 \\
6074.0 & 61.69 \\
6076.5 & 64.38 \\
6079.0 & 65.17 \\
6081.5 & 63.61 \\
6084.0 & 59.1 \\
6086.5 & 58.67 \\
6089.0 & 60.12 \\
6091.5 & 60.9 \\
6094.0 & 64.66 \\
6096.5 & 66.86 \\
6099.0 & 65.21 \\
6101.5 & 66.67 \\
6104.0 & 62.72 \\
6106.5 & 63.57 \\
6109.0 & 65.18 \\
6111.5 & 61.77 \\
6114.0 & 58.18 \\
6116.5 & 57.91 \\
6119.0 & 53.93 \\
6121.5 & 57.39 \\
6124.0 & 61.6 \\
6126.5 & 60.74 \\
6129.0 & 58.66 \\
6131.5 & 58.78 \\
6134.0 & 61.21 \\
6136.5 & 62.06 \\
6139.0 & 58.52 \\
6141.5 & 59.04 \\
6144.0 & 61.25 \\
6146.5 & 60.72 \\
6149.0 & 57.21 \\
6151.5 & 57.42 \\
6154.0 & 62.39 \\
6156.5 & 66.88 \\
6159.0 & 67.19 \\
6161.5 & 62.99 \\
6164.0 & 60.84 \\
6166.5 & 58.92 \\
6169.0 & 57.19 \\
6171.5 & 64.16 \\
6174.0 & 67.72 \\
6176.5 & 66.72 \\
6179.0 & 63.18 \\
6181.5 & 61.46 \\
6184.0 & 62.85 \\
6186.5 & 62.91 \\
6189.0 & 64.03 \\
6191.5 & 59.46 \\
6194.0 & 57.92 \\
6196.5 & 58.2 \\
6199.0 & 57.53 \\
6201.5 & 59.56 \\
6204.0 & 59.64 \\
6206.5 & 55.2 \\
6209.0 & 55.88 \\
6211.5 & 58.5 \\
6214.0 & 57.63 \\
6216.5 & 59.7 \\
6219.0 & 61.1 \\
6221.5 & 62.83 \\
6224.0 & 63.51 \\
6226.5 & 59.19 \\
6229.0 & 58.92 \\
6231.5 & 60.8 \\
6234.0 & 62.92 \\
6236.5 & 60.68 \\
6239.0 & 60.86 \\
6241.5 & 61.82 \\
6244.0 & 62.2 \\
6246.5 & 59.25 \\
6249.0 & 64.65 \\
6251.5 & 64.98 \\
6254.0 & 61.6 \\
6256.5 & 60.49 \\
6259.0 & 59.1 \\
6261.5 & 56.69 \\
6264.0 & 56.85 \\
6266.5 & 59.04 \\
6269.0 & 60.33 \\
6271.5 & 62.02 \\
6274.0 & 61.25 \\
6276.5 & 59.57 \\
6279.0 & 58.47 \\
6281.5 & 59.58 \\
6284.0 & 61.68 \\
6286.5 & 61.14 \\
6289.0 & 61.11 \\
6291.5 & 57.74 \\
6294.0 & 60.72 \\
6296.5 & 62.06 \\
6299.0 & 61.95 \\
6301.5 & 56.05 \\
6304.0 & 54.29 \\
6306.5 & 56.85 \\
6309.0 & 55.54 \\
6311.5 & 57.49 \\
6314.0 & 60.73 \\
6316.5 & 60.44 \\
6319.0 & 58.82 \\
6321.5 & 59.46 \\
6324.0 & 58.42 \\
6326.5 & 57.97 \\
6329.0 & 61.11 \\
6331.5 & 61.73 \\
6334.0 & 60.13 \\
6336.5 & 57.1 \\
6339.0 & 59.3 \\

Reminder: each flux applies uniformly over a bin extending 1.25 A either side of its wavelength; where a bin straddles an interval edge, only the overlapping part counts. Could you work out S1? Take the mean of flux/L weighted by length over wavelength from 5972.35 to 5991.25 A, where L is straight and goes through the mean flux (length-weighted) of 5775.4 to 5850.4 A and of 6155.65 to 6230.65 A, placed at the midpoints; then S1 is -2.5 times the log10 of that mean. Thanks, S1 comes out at 0.16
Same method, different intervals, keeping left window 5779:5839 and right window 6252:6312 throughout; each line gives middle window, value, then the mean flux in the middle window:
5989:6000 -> 0.04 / 55.3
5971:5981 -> 0.12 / 51.5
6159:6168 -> -0.06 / 61.7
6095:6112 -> -0.12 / 64.7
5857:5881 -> 0.07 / 53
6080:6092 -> -0.05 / 60.6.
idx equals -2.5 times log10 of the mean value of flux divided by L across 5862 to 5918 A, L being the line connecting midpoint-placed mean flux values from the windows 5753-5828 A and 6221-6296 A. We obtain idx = 0.08 mag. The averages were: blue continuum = 55.8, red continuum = 60.7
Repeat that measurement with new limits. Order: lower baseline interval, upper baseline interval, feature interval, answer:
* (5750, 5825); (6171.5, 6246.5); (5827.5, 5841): 0.04 mag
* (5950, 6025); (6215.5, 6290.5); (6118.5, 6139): -0.04 mag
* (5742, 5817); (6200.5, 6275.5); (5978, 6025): 0.06 mag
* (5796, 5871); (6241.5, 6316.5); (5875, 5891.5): 0.10 mag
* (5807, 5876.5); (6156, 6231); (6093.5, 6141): -0.03 mag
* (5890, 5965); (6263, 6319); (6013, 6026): -0.12 mag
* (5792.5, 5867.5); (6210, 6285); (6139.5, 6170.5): -0.03 mag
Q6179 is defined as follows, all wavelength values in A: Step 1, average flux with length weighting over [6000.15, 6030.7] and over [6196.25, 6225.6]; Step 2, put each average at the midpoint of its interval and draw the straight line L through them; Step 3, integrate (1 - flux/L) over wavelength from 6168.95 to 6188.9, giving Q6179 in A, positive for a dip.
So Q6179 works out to -1.7 A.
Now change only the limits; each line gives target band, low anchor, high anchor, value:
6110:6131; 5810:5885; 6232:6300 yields -0.15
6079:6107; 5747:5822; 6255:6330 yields -2.43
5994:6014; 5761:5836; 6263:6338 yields 0.31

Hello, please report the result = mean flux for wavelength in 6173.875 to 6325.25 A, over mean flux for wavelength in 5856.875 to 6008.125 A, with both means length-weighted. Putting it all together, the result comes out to 1.16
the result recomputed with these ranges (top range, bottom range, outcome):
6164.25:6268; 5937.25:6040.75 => 1.14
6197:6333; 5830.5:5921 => 1.13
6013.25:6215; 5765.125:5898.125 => 1.11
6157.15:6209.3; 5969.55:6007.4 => 1.16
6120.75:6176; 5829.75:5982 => 1.18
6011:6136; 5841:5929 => 1.13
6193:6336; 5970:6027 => 1.09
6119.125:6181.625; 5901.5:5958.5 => 1.23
